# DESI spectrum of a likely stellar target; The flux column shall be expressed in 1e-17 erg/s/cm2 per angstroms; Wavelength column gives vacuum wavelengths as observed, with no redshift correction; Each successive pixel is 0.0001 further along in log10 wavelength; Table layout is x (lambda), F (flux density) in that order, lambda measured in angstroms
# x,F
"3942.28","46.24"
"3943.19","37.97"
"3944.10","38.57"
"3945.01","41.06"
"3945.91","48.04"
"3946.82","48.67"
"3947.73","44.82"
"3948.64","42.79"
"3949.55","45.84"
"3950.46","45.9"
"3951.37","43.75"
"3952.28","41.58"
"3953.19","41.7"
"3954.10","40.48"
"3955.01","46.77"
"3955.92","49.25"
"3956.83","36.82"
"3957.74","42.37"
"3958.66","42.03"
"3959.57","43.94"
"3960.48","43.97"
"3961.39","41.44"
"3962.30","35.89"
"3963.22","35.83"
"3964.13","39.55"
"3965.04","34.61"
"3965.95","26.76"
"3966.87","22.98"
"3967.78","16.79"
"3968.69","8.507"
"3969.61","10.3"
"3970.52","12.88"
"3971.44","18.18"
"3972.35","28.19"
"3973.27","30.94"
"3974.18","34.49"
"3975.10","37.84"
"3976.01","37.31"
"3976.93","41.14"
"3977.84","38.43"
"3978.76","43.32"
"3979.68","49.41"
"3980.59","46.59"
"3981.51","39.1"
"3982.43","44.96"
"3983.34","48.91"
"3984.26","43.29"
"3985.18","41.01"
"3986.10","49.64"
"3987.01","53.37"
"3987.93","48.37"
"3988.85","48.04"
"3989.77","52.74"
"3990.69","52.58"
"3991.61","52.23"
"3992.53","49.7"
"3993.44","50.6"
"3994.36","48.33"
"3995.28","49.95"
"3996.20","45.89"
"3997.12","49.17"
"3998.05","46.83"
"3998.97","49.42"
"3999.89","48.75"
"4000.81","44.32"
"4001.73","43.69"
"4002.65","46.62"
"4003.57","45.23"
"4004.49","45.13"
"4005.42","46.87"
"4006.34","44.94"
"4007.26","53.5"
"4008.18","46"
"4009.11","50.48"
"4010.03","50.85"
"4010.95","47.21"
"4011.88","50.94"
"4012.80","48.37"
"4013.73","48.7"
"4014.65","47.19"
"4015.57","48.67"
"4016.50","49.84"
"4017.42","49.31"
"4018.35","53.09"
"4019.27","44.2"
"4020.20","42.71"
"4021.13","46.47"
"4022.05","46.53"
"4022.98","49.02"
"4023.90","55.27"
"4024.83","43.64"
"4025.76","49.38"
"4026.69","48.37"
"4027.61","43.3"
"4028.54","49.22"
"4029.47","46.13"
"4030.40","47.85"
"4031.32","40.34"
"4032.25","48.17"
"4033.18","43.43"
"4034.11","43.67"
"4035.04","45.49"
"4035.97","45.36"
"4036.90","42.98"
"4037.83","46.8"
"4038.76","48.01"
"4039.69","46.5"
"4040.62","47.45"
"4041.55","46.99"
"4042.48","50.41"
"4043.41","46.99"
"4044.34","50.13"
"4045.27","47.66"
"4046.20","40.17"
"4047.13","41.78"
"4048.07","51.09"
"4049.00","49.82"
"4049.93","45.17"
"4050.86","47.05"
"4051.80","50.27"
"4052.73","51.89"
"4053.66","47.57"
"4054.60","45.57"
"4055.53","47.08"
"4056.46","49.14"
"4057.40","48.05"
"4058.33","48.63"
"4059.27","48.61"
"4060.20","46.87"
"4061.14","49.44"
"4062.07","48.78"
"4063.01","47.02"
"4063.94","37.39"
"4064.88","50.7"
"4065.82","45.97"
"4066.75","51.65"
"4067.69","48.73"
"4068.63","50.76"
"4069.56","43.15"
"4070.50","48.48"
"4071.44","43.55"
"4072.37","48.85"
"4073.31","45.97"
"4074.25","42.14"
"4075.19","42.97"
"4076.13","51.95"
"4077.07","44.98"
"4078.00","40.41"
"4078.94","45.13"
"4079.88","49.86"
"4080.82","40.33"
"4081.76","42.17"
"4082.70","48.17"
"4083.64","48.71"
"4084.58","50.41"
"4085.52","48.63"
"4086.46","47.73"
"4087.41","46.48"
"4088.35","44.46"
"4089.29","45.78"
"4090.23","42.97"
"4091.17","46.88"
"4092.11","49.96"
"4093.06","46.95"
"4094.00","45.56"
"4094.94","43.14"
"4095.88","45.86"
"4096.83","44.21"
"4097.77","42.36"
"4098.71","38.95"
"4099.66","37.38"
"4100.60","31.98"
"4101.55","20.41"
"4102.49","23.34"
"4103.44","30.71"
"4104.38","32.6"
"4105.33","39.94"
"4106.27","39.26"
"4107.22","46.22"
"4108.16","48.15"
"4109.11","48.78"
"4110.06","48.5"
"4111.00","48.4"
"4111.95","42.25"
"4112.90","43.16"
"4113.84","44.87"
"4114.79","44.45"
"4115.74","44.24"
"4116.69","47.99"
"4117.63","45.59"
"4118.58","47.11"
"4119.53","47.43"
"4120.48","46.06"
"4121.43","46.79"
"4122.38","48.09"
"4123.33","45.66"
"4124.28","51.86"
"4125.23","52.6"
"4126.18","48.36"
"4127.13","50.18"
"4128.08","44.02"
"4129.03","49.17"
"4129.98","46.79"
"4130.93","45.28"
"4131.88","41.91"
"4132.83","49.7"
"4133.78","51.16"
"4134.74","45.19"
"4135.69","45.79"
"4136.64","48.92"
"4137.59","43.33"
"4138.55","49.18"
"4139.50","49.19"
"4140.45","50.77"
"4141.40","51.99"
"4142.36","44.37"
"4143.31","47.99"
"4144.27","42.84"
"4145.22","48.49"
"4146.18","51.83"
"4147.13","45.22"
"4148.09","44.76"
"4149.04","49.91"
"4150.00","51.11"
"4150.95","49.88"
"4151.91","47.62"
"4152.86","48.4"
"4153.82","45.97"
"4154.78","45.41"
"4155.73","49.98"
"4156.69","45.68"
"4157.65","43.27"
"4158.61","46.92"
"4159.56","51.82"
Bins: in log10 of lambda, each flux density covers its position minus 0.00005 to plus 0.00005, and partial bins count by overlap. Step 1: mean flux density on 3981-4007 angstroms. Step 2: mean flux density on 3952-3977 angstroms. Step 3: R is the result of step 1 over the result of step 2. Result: 1.4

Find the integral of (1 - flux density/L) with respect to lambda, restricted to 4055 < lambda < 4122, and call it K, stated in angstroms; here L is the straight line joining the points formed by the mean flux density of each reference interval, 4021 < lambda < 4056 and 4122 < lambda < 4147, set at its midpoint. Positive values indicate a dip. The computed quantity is 3.9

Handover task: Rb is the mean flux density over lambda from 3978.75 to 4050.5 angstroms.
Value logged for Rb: 47.4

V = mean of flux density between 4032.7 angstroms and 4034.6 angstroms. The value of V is 43.5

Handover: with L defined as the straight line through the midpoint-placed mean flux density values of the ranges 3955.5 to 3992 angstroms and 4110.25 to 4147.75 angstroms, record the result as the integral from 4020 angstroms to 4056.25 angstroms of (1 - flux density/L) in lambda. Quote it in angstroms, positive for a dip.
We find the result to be -4.37 angstroms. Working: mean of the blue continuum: 38.1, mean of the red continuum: 47.1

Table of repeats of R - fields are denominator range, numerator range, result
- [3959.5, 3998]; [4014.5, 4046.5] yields 1.19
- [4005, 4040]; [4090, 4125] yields 0.91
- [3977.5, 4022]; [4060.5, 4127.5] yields 0.94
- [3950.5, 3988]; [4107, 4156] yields 1.27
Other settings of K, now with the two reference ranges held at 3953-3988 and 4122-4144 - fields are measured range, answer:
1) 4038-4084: -4.22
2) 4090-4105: 2.15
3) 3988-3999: -3.17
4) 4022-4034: -1.79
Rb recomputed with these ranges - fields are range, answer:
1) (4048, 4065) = 47.8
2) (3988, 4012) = 48.4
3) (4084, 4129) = 44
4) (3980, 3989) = 46.3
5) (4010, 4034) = 47.5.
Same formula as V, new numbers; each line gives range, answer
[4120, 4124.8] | 47.7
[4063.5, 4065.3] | 43.9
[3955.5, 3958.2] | 42.7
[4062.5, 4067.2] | 46.5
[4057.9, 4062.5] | 48.5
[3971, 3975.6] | 30.1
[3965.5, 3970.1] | 17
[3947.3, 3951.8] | 44.6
